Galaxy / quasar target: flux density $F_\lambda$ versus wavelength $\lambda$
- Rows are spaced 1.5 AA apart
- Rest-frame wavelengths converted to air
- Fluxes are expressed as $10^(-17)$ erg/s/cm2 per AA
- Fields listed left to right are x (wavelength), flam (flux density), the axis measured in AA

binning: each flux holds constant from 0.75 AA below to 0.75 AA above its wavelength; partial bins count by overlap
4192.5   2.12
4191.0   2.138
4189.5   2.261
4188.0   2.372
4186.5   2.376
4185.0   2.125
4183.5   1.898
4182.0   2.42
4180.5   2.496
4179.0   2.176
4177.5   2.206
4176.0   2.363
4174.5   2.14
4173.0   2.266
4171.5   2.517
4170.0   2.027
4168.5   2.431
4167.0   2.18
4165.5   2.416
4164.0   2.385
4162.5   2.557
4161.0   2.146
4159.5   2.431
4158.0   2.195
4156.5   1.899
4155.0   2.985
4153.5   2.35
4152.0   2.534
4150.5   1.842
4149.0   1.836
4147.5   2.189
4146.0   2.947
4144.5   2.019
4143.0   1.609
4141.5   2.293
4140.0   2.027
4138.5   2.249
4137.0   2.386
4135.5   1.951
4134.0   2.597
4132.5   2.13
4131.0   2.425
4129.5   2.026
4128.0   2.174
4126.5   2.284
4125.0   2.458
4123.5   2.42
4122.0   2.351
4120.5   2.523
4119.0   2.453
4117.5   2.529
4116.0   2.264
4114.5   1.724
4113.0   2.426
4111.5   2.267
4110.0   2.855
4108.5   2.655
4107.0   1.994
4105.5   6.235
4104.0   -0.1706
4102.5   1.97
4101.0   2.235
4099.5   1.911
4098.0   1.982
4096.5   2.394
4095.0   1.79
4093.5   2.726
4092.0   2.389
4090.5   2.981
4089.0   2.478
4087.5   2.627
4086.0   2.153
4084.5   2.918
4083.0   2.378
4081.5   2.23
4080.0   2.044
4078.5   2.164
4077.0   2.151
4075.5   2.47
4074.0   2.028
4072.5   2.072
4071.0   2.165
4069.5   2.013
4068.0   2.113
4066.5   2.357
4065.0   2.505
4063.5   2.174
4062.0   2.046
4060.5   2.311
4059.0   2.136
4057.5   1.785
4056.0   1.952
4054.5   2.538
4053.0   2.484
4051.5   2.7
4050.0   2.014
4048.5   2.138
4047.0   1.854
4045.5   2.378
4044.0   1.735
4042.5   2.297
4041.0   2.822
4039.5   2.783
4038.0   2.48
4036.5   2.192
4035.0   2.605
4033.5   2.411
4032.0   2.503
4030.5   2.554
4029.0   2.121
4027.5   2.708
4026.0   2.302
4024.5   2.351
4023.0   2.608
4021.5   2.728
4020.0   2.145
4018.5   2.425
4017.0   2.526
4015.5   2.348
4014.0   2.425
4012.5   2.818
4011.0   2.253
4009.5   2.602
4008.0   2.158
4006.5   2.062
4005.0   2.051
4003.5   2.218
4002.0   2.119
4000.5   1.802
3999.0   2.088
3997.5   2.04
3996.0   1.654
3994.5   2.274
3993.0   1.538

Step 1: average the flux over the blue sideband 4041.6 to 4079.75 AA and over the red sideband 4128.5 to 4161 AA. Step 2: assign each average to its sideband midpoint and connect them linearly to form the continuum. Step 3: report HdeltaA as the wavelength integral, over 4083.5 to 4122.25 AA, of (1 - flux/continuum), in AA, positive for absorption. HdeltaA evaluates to -3.6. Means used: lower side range 2.18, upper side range 2.23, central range 2.41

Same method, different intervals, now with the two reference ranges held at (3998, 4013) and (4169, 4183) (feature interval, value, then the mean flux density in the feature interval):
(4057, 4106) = -0.8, 2.28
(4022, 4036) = -1.6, 2.46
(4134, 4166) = 0.2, 2.26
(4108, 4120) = -0.7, 2.39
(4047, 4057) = -0.1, 2.26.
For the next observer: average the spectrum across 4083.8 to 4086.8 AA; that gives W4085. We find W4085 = 2.53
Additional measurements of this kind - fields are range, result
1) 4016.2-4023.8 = 2.48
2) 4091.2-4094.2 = 2.56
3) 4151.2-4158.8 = 2.39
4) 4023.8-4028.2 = 2.45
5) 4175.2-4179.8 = 2.25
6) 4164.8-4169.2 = 2.34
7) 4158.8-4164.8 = 2.38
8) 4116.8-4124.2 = 2.45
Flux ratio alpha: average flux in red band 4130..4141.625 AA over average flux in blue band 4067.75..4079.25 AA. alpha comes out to 1.05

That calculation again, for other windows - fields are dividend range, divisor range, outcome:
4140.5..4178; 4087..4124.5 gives 0.95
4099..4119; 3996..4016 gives 1.08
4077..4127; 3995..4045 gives 1.02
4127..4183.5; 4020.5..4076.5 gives 0.98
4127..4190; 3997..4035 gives 0.96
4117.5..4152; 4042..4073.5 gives 1.03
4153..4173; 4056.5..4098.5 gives 1.03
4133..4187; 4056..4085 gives 1.03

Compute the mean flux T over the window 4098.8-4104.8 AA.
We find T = 1.52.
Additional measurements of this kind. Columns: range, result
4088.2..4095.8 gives 2.47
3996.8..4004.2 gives 2.05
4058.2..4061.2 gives 2.21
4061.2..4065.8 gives 2.24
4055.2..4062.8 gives 2.05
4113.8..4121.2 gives 2.3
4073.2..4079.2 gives 2.2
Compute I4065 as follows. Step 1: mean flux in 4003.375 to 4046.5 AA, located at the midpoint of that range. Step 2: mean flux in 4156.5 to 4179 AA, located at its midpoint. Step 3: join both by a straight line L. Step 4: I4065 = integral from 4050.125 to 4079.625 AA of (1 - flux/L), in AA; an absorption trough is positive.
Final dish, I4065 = 1.9 AA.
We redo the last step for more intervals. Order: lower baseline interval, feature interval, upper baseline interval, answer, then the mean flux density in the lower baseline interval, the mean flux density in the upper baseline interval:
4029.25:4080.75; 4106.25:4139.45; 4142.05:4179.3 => -0.8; 2.26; 2.27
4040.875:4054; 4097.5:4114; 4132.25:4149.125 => -1.3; 2.25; 2.2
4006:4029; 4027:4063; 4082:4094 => 2.5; 2.42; 2.57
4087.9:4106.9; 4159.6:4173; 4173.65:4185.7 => -0.5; 2.4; 2.23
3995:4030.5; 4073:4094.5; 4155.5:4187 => -1.1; 2.29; 2.27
